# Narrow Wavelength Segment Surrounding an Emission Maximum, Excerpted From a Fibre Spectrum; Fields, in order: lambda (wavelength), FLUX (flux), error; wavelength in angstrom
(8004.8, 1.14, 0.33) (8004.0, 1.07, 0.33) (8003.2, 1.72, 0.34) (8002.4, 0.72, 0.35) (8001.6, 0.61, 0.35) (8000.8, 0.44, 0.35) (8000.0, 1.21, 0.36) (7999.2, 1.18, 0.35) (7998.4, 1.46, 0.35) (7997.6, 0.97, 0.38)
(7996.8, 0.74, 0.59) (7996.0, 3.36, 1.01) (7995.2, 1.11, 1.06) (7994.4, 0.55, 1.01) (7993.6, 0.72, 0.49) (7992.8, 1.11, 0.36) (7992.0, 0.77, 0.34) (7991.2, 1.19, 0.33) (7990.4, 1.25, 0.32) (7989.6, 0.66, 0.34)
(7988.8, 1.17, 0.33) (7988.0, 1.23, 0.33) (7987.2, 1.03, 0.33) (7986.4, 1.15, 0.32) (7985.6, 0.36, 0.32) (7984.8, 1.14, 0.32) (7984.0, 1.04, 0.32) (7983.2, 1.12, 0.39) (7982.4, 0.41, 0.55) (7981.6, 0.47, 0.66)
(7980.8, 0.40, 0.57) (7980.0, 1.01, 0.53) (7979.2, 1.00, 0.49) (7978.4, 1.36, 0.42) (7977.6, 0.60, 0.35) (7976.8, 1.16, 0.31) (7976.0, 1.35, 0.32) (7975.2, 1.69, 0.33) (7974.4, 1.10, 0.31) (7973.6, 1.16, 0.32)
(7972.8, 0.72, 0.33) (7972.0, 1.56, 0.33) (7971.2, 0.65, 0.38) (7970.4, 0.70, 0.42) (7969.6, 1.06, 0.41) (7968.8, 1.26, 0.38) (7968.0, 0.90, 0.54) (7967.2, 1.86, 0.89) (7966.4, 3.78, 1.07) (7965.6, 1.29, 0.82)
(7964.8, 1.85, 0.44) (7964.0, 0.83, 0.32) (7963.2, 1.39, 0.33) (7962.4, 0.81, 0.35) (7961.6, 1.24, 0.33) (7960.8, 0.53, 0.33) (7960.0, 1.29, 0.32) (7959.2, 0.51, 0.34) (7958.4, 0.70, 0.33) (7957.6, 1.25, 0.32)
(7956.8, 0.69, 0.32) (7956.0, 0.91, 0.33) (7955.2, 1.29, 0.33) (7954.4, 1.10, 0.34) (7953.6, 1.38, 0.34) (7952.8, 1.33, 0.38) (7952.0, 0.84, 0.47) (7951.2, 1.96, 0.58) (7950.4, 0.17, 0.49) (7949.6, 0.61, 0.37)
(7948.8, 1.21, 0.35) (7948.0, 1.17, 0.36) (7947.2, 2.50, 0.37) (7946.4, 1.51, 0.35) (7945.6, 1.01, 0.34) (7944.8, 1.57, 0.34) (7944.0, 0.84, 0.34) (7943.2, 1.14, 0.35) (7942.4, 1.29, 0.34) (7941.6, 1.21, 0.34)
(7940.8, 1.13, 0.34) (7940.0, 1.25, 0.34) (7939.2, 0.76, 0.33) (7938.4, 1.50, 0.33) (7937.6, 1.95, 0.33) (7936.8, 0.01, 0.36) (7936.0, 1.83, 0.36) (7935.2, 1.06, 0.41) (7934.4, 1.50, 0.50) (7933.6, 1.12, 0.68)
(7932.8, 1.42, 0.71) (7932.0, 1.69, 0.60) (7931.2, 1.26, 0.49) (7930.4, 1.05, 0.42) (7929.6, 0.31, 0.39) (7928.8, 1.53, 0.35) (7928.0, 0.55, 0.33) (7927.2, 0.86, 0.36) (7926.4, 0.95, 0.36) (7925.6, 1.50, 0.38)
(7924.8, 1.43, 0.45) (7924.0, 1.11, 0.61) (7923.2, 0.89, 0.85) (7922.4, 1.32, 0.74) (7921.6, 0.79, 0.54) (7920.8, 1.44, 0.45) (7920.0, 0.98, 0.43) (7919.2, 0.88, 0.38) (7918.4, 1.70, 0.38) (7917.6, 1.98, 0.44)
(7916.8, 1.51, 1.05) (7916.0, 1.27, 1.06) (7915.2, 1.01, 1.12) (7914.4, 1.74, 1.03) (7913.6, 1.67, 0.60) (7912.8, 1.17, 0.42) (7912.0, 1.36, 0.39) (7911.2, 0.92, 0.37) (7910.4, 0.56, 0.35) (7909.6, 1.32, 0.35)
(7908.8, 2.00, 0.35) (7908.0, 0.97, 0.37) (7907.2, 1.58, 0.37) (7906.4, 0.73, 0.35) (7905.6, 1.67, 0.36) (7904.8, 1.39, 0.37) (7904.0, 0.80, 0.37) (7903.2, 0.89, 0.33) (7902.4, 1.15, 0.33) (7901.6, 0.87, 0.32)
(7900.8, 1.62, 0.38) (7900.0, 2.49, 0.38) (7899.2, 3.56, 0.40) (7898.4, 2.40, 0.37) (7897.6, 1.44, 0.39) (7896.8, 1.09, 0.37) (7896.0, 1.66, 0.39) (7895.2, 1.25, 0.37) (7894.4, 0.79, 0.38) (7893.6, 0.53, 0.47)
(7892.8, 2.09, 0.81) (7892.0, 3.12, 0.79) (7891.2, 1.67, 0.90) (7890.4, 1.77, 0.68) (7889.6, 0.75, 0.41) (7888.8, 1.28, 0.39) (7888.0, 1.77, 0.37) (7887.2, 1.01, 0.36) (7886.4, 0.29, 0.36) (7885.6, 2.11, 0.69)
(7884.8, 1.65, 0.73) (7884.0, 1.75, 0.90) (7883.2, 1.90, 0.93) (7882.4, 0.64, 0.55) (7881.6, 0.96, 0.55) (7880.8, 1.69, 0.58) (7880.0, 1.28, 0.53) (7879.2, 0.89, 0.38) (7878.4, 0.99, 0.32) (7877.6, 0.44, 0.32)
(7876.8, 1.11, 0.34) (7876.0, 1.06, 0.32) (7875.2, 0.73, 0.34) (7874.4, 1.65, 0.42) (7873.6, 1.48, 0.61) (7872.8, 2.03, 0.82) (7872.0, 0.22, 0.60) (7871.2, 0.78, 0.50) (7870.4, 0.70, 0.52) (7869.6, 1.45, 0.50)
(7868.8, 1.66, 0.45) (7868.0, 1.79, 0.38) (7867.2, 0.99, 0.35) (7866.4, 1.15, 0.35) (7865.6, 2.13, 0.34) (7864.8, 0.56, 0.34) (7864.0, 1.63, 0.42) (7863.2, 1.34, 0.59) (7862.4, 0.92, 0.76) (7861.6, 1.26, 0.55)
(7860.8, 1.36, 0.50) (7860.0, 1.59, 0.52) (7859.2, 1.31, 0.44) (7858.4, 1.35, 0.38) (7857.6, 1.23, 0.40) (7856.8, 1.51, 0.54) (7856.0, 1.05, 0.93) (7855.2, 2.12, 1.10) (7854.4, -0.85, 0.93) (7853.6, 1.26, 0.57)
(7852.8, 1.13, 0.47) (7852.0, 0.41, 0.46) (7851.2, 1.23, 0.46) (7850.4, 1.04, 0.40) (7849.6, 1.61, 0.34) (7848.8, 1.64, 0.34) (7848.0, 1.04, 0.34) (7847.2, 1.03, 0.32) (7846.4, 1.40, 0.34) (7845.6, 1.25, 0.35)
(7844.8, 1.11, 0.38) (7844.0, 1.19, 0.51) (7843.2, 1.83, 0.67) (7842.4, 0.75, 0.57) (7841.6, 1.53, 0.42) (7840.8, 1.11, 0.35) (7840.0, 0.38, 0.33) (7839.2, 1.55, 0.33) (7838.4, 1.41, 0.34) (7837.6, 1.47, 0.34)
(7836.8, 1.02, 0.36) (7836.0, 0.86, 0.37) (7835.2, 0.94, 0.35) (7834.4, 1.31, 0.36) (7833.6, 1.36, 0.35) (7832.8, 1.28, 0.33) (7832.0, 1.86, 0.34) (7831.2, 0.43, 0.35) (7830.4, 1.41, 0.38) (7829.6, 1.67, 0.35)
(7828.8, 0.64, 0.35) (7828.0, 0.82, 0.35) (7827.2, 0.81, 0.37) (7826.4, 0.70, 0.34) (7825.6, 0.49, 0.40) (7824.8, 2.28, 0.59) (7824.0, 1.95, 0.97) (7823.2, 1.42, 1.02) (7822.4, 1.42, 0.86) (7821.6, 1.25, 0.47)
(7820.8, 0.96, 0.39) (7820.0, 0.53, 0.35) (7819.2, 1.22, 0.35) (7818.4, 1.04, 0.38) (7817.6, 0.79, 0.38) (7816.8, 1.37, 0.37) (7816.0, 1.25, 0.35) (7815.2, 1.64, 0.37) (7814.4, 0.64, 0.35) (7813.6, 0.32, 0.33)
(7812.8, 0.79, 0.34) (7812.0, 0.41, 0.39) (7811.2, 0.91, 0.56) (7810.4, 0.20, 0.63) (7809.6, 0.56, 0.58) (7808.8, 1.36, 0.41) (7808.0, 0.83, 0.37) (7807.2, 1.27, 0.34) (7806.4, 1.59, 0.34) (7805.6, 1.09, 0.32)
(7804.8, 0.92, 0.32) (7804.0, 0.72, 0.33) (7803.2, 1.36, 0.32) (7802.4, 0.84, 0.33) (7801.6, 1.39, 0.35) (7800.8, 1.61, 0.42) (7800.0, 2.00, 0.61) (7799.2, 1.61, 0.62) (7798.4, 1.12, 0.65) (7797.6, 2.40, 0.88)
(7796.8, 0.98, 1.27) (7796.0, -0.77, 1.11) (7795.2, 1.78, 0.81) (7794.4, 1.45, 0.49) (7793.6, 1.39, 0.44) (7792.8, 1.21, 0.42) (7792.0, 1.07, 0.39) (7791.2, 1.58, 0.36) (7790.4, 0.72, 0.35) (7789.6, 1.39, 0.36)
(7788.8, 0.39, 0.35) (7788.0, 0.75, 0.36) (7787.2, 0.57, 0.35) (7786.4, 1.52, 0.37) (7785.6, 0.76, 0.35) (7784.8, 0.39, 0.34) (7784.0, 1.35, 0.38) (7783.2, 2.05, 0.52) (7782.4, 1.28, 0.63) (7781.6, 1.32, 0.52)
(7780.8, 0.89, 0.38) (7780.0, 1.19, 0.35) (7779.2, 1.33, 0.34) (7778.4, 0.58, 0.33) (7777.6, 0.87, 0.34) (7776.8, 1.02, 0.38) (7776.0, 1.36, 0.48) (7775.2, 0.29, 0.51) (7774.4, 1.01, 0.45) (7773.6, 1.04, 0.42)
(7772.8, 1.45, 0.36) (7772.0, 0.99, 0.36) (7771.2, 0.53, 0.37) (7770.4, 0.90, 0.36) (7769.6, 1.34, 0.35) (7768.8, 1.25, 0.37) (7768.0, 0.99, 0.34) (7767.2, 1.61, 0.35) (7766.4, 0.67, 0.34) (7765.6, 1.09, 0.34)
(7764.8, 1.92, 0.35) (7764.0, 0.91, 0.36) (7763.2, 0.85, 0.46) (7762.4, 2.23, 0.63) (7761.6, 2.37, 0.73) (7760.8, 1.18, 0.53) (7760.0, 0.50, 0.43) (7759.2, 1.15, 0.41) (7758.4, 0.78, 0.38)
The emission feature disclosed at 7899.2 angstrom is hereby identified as [S II] 6716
